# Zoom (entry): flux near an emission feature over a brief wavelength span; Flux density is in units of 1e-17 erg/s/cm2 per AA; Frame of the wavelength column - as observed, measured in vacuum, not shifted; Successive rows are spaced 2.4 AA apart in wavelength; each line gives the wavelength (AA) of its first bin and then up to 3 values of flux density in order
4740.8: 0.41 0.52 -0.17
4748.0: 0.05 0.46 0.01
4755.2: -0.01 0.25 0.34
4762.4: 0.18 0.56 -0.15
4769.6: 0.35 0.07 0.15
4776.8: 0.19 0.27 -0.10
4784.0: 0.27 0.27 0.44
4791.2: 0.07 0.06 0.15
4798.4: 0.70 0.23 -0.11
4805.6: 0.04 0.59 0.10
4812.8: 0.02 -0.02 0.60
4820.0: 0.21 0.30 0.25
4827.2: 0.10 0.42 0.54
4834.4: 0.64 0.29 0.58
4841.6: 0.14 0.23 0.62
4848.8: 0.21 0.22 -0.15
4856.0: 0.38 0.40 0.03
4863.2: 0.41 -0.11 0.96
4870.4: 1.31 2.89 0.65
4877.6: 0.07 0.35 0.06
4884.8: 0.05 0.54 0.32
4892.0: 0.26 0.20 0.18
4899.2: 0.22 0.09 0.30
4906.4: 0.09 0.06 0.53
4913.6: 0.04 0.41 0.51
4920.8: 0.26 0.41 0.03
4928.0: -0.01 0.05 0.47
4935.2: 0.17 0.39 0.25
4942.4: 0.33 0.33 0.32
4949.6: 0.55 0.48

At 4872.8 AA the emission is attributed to [O II] 3727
